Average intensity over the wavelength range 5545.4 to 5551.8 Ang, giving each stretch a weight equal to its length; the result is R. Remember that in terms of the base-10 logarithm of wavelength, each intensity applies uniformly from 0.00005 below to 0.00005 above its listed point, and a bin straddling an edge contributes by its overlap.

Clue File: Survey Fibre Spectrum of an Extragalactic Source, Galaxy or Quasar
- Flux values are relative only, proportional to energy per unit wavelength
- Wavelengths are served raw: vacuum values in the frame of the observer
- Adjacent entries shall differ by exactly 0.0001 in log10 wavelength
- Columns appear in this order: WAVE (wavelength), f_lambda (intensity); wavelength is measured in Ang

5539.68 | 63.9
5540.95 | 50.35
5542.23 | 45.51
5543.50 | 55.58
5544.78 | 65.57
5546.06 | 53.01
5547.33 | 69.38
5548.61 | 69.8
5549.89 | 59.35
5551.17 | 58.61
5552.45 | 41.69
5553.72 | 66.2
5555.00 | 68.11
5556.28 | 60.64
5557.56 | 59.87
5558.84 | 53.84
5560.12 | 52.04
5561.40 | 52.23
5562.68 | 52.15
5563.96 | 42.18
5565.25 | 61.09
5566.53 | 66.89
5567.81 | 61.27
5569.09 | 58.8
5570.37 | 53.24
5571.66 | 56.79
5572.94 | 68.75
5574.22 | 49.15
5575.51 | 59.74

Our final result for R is 62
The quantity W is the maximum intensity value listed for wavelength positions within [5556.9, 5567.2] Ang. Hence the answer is 66.89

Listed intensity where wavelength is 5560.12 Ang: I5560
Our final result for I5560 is 52.04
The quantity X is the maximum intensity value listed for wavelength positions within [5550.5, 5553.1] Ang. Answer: 58.61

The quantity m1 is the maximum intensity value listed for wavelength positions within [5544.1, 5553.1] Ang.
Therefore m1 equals 69.8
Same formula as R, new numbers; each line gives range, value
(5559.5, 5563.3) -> 52.2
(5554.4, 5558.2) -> 62.8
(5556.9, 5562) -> 54.5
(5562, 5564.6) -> 47.3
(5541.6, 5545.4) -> 55.6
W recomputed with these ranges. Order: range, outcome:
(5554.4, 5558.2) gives 68.11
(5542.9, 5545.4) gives 65.57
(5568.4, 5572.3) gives 58.8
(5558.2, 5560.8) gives 53.84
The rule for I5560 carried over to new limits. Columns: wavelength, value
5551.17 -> 58.61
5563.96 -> 42.18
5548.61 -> 69.8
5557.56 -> 59.87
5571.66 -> 56.79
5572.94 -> 68.75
